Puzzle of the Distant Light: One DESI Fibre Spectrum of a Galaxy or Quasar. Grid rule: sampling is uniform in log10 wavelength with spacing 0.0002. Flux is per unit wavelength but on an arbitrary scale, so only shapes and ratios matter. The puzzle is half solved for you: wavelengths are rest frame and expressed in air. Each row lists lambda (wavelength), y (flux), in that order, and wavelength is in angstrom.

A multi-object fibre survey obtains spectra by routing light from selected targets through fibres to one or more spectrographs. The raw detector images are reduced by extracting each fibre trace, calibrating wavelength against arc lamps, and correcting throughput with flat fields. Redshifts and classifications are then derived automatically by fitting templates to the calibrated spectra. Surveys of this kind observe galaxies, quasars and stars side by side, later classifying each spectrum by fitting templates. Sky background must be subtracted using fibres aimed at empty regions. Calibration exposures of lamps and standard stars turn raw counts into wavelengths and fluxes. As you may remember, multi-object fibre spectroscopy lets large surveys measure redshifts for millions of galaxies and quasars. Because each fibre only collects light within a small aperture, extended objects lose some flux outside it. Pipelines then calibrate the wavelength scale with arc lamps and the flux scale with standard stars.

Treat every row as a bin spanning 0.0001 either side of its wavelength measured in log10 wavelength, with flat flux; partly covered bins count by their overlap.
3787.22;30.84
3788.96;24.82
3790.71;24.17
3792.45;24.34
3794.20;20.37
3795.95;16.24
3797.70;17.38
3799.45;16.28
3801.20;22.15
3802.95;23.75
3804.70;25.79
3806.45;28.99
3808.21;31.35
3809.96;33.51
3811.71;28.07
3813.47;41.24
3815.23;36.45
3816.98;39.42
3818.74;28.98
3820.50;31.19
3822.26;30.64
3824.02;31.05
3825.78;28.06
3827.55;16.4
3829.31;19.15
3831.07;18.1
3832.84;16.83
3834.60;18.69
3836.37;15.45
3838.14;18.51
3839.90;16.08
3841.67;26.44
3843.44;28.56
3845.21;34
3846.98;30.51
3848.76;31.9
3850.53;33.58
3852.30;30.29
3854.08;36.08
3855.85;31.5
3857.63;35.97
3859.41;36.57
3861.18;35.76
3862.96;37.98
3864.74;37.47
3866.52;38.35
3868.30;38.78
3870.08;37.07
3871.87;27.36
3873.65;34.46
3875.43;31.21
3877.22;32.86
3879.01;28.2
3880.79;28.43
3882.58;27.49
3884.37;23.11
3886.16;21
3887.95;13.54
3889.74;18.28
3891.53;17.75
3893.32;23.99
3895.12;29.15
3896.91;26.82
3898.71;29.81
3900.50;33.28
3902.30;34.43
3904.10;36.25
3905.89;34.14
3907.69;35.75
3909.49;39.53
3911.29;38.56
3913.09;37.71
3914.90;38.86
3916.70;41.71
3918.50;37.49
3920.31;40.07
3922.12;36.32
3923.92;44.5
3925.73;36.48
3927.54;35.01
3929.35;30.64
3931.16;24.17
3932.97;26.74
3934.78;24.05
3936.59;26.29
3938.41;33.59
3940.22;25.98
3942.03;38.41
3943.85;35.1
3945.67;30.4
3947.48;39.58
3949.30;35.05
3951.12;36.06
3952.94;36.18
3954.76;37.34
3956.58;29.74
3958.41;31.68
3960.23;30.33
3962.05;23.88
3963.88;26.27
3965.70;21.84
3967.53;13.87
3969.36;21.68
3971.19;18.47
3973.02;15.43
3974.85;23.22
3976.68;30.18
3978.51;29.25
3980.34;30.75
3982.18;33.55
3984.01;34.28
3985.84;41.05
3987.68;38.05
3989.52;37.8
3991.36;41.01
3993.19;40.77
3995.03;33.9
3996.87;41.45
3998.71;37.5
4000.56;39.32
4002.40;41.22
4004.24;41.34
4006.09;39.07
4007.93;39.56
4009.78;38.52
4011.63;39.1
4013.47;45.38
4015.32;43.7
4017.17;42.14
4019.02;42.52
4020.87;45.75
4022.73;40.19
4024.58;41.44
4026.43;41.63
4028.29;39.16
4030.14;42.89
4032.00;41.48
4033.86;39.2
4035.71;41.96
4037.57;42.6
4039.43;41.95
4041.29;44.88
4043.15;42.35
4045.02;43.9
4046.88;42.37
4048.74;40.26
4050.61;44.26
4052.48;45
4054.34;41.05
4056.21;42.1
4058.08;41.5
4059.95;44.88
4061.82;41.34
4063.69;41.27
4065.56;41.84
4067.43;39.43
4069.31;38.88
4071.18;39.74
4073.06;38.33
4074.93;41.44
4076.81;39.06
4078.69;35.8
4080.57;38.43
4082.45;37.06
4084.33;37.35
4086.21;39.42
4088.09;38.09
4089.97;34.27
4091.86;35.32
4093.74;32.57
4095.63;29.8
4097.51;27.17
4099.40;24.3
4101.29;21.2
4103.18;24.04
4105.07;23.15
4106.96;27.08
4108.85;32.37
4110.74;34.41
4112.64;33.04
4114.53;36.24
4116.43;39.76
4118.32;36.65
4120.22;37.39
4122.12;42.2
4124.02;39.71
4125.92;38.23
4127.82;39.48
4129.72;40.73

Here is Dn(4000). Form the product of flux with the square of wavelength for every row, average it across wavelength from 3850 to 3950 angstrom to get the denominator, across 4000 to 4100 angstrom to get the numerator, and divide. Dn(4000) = 1.33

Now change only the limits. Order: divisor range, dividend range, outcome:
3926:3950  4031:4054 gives 1.43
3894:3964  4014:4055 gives 1.33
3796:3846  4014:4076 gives 1.83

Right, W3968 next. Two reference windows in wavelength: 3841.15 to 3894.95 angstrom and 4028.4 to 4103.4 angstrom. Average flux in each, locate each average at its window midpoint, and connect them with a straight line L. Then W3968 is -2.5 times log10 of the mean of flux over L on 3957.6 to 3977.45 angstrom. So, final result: 0.426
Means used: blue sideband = 30.3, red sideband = 38.6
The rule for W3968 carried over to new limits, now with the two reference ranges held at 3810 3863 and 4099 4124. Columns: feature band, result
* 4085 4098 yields -0.074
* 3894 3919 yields -0.186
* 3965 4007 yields -0.064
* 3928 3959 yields -0.064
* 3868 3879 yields -0.130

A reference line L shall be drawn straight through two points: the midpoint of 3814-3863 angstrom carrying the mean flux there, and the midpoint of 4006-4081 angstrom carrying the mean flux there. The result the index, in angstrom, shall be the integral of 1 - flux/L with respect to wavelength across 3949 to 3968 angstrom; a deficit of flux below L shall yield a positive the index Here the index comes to 3.4 angstrom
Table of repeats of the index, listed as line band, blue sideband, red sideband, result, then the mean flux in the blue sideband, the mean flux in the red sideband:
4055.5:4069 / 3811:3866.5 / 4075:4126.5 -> -3.40 angstrom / 29.2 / 33.9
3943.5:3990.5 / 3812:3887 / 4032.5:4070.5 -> 8.67 angstrom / 29.5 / 42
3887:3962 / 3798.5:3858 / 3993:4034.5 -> 4.36 angstrom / 27.4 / 40.8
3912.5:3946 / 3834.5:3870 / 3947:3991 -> -4.00 angstrom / 31.1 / 29.9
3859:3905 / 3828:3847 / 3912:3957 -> -4.73 angstrom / 21.5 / 34.4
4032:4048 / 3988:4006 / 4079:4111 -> -2.87 angstrom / 39.3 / 31.6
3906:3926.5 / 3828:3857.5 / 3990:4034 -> -4.16 angstrom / 25.5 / 40.8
